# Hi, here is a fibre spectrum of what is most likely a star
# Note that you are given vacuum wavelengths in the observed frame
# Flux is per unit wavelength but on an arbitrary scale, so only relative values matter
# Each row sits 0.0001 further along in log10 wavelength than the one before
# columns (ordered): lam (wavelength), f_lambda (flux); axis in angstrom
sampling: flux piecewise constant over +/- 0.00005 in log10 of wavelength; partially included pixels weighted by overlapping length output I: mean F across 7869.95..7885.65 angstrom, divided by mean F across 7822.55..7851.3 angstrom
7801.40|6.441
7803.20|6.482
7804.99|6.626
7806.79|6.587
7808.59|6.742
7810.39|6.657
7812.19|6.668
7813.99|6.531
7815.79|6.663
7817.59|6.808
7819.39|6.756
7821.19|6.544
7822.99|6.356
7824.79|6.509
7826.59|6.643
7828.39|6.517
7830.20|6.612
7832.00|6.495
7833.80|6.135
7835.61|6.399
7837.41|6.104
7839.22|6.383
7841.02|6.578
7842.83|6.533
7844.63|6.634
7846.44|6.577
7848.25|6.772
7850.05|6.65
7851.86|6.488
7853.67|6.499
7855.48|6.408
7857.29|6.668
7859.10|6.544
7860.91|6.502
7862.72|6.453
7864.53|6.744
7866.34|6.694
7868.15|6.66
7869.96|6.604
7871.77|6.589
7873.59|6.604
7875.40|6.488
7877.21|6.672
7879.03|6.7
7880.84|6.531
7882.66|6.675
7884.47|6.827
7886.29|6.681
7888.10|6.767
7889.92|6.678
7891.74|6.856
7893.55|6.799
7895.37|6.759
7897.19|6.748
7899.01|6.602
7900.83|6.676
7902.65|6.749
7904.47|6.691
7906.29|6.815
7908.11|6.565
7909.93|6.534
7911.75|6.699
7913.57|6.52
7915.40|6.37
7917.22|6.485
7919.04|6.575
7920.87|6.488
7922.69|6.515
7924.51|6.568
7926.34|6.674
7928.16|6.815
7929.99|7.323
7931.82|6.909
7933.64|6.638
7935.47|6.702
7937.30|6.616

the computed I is 1.0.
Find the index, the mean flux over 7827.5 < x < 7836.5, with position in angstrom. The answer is 6.43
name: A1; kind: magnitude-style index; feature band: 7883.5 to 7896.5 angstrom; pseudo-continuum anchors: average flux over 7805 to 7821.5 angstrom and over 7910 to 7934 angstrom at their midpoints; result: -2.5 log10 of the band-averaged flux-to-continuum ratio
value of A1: -0.02 mag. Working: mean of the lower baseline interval 6.66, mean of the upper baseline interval 6.66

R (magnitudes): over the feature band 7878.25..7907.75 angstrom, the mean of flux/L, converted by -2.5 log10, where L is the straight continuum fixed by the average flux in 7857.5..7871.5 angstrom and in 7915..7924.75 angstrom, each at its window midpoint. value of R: -0.027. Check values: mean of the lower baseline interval 6.61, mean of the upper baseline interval 6.51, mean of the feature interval 6.72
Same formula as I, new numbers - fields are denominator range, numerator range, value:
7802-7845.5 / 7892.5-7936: 1.02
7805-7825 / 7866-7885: 1.00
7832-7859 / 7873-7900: 1.03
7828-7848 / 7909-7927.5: 1.01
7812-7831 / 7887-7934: 1.01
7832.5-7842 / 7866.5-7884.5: 1.05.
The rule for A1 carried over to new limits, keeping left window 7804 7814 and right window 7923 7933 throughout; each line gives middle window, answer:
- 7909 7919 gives 0.05 mag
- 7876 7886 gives 0.01 mag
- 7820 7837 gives 0.03 mag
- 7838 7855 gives 0.02 mag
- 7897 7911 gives 0.02 mag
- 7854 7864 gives 0.03 mag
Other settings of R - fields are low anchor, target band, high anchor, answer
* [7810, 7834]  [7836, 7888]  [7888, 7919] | 0.01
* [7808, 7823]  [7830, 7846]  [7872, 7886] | 0.04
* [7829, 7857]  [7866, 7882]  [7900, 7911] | -0.01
